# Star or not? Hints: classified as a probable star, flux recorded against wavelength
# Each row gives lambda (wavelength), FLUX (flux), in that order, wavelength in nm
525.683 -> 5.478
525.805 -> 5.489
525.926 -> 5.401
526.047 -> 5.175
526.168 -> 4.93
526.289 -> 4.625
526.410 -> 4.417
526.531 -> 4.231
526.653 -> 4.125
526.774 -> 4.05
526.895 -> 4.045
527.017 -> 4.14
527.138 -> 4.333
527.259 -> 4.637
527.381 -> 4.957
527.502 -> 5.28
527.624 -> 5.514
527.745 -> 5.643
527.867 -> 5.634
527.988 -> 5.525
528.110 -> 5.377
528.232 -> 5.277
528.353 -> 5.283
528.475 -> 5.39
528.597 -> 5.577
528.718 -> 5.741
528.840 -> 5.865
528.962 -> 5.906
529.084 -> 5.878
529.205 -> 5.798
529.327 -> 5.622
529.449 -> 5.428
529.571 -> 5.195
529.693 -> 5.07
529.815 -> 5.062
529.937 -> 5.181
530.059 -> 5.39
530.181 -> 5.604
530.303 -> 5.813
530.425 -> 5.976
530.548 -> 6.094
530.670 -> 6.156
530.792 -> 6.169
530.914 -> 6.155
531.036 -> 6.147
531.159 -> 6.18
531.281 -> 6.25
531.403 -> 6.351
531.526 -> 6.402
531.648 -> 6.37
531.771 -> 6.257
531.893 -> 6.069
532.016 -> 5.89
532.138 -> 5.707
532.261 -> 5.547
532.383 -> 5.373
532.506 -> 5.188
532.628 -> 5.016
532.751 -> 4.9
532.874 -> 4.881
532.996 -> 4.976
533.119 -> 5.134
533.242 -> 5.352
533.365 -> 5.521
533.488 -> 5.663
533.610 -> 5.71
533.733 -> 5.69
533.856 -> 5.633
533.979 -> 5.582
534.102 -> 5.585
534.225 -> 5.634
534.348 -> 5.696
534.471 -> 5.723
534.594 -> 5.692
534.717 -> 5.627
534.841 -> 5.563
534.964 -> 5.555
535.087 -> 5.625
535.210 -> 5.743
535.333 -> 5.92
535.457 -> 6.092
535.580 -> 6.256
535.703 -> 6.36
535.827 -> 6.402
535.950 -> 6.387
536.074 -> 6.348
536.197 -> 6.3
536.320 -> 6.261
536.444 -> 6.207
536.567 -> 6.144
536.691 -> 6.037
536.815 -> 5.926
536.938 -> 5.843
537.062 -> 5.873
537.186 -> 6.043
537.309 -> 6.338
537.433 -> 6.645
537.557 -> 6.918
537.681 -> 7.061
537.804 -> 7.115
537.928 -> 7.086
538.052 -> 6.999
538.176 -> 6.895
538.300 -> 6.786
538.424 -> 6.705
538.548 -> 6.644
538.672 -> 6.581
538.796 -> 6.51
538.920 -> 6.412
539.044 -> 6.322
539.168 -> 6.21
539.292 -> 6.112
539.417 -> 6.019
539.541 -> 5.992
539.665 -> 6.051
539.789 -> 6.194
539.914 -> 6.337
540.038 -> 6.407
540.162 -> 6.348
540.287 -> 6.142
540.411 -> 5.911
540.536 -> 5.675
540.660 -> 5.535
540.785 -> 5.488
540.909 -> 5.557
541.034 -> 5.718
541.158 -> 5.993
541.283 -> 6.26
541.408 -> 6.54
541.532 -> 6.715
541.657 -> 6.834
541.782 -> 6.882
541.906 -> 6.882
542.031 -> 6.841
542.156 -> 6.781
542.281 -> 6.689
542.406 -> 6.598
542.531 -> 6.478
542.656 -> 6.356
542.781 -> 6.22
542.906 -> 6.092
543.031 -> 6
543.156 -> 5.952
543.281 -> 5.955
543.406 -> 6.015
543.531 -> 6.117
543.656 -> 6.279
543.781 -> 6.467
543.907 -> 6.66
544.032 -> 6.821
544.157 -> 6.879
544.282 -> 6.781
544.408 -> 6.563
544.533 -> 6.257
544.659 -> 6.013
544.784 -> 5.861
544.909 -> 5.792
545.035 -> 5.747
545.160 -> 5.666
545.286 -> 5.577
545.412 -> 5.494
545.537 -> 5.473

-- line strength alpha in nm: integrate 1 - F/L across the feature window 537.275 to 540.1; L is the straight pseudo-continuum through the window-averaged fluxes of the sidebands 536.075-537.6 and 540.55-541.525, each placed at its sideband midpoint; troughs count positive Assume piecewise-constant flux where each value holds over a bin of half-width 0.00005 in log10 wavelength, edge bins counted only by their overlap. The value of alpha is -0.21 nm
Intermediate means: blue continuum 6.21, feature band 6.54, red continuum 5.91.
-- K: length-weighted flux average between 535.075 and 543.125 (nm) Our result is 6.32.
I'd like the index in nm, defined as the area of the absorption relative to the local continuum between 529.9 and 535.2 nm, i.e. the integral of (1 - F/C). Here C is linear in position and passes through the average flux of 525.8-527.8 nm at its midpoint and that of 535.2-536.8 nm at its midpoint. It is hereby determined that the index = -0.06 nm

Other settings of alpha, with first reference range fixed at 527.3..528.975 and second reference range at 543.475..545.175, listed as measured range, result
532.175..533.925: 0.12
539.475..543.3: -0.06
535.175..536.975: -0.09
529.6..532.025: -0.13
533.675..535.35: 0.04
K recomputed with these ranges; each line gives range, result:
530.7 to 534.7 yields 5.7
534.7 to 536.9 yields 6.05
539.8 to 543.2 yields 6.27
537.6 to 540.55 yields 6.45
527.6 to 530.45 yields 5.53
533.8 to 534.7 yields 5.65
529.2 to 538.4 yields 5.91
